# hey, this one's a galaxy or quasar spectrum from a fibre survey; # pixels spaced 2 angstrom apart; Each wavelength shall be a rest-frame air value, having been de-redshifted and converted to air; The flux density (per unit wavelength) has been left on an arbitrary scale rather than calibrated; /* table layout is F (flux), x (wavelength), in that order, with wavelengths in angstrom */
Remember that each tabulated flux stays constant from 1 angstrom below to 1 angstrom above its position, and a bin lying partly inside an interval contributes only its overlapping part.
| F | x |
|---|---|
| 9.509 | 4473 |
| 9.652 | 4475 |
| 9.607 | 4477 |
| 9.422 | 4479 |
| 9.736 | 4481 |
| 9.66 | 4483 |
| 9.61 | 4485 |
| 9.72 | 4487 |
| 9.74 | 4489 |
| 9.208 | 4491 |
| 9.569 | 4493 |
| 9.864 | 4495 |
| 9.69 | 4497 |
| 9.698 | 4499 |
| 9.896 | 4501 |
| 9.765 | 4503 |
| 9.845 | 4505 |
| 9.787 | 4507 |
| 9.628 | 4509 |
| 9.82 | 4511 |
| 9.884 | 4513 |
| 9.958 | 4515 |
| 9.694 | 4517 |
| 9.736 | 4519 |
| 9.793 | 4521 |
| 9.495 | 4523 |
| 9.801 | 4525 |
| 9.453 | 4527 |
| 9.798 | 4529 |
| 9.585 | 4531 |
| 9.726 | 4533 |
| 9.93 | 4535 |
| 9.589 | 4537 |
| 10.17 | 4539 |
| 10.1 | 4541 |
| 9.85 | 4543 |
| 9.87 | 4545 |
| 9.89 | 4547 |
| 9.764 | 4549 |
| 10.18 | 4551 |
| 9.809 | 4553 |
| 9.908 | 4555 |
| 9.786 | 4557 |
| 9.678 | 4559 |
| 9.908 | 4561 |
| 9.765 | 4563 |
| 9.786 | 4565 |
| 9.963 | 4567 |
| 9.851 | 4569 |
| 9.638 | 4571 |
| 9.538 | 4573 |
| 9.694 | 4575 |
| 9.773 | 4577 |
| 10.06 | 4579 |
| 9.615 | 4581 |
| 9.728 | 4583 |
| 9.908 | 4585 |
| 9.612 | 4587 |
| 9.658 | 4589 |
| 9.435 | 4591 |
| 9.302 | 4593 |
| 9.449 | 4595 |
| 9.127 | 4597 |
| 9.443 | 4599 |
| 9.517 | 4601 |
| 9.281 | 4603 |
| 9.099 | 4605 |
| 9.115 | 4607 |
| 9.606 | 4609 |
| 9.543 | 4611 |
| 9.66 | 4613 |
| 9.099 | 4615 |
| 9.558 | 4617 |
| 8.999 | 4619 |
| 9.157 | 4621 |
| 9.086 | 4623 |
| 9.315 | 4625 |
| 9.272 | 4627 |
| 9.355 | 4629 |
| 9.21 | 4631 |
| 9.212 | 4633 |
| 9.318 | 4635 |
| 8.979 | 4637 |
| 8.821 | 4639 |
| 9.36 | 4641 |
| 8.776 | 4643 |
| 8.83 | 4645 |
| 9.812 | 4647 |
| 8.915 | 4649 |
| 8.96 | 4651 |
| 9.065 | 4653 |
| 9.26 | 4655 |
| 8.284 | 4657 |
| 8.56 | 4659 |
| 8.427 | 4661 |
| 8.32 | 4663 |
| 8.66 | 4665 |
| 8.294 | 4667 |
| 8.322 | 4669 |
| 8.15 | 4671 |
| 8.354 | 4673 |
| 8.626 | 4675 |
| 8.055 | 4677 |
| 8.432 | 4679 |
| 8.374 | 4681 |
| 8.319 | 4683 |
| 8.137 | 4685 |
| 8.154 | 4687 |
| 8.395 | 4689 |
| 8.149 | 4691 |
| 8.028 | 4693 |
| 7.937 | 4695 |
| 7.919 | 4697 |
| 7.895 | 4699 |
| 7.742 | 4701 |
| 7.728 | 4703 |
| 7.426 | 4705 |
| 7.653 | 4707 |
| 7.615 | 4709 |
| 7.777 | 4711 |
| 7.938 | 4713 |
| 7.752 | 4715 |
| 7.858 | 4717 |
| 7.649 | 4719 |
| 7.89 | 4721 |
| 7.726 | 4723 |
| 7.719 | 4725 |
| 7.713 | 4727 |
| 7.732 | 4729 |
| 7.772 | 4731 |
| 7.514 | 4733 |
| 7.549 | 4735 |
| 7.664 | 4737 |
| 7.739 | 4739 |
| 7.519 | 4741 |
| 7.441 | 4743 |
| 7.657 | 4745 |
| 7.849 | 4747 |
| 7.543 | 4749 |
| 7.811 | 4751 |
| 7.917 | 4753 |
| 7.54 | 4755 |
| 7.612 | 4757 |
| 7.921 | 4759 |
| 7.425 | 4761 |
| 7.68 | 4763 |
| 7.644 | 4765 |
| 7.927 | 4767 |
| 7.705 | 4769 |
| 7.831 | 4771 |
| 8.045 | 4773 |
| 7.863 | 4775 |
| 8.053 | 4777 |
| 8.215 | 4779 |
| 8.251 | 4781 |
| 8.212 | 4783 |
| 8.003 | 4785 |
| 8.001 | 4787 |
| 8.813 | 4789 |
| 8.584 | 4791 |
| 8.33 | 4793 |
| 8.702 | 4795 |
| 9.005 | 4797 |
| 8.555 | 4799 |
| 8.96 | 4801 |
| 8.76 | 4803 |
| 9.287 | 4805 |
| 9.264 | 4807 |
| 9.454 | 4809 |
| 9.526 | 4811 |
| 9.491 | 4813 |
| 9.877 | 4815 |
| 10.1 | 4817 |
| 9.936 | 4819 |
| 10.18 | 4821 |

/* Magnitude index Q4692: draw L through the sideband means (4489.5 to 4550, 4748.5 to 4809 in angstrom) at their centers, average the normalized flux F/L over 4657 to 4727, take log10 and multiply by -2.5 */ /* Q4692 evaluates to 0.09 mag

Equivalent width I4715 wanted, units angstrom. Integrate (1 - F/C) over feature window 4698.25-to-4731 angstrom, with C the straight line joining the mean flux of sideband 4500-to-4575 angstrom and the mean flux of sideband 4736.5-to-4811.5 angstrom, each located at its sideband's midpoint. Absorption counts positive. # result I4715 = 3.2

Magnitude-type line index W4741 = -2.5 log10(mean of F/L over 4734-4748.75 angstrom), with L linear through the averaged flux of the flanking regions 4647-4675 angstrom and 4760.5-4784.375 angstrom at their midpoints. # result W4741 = 0.07 mag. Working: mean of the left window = 8.63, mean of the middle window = 7.63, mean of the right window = 7.92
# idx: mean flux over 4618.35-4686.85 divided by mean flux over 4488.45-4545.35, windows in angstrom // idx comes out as 0.9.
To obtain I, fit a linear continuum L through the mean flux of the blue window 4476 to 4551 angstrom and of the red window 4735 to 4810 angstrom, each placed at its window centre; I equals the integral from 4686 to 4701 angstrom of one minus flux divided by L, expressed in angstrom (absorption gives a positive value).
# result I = 1.0 angstrom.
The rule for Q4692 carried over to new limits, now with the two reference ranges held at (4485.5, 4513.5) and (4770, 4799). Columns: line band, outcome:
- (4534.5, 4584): -0.05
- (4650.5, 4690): 0.05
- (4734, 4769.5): 0.10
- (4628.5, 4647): -0.01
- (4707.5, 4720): 0.12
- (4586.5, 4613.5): -0.02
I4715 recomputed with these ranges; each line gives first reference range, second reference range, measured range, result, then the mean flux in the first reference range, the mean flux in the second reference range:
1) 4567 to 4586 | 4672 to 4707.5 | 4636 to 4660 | -0.7 angstrom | 9.77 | 8.08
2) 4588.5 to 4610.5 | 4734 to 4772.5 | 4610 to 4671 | -0.6 angstrom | 9.36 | 7.69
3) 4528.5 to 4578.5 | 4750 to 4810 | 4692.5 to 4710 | 2.1 angstrom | 9.82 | 8.25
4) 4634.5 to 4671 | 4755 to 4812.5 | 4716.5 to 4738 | 2.1 angstrom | 8.81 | 8.34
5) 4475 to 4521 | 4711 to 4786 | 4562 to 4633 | -4.3 angstrom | 9.71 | 7.78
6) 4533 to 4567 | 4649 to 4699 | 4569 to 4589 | -0.4 angstrom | 9.87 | 8.38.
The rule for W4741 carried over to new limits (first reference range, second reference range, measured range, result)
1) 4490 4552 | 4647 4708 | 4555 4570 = -0.05 mag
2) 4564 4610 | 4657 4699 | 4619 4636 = -0.03 mag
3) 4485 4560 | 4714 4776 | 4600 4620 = -0.05 mag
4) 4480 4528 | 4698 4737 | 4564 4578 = -0.08 mag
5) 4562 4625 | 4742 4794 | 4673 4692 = 0.05 mag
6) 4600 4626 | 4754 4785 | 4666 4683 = 0.05 mag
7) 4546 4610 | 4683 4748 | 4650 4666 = -0.01 mag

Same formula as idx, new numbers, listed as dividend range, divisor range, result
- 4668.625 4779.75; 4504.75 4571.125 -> 0.80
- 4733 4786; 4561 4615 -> 0.81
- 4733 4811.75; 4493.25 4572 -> 0.83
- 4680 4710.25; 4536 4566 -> 0.81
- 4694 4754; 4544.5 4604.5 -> 0.80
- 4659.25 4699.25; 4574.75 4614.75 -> 0.87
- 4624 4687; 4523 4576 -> 0.89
